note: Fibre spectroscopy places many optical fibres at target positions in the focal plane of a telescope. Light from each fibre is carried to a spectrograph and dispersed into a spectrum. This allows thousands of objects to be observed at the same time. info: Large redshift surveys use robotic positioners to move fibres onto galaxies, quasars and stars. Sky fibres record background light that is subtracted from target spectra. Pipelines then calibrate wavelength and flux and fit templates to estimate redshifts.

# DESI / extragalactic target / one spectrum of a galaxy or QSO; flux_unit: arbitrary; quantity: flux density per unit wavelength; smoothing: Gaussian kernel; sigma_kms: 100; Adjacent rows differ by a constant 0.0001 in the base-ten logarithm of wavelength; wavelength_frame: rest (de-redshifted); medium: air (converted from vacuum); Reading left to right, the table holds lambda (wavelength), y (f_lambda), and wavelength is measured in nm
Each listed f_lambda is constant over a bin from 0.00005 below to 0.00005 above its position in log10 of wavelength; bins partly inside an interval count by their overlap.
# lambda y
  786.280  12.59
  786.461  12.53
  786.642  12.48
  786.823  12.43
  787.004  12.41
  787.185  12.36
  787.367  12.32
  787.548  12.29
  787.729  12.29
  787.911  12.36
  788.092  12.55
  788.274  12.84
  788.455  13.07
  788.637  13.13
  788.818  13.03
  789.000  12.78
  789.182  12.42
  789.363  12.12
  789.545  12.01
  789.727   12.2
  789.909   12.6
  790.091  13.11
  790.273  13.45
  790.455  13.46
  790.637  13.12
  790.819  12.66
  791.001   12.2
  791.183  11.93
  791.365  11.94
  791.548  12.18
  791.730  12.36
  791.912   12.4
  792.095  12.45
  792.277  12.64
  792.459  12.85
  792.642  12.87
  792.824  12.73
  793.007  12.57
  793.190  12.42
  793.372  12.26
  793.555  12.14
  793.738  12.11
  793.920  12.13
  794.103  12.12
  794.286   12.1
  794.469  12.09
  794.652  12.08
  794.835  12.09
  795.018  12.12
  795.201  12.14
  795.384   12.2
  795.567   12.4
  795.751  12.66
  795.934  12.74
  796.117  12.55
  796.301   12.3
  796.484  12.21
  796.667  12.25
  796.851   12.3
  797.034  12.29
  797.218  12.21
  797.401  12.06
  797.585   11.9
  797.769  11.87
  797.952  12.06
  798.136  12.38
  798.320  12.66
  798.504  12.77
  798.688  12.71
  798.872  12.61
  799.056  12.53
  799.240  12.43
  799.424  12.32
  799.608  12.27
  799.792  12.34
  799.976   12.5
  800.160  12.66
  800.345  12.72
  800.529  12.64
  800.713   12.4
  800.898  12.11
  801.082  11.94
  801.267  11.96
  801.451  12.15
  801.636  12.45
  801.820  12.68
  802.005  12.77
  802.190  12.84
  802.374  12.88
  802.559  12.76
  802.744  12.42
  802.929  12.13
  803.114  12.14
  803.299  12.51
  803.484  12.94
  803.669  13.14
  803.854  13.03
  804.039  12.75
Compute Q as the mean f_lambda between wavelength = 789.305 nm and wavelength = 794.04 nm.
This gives 12.5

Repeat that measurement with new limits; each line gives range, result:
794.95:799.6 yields 12.3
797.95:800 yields 12.5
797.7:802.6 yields 12.5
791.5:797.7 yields 12.3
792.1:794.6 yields 12.4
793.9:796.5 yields 12.3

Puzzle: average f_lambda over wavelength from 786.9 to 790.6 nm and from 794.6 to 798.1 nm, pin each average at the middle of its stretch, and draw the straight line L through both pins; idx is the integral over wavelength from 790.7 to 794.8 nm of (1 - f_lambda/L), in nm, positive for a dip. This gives 0.03 nm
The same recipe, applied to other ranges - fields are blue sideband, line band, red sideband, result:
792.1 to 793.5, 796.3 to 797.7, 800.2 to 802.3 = 0.038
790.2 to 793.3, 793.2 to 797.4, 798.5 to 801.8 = 0.091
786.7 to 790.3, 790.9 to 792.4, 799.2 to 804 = 0.033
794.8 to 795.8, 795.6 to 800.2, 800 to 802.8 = -0.009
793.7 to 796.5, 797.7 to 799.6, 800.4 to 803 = -0.012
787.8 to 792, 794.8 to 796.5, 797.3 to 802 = 0.015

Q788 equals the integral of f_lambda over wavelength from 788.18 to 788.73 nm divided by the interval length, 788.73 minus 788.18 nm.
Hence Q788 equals 13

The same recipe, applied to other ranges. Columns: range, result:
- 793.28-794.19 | 12.2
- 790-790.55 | 13.3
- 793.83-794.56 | 12.1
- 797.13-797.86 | 12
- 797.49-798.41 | 12.2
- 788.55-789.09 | 13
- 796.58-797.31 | 12.3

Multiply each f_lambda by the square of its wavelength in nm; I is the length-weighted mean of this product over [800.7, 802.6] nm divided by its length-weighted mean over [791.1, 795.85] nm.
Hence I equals 1.03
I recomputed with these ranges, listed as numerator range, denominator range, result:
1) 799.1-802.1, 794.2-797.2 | 1.02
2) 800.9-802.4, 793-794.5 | 1.04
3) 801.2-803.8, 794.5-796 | 1.04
